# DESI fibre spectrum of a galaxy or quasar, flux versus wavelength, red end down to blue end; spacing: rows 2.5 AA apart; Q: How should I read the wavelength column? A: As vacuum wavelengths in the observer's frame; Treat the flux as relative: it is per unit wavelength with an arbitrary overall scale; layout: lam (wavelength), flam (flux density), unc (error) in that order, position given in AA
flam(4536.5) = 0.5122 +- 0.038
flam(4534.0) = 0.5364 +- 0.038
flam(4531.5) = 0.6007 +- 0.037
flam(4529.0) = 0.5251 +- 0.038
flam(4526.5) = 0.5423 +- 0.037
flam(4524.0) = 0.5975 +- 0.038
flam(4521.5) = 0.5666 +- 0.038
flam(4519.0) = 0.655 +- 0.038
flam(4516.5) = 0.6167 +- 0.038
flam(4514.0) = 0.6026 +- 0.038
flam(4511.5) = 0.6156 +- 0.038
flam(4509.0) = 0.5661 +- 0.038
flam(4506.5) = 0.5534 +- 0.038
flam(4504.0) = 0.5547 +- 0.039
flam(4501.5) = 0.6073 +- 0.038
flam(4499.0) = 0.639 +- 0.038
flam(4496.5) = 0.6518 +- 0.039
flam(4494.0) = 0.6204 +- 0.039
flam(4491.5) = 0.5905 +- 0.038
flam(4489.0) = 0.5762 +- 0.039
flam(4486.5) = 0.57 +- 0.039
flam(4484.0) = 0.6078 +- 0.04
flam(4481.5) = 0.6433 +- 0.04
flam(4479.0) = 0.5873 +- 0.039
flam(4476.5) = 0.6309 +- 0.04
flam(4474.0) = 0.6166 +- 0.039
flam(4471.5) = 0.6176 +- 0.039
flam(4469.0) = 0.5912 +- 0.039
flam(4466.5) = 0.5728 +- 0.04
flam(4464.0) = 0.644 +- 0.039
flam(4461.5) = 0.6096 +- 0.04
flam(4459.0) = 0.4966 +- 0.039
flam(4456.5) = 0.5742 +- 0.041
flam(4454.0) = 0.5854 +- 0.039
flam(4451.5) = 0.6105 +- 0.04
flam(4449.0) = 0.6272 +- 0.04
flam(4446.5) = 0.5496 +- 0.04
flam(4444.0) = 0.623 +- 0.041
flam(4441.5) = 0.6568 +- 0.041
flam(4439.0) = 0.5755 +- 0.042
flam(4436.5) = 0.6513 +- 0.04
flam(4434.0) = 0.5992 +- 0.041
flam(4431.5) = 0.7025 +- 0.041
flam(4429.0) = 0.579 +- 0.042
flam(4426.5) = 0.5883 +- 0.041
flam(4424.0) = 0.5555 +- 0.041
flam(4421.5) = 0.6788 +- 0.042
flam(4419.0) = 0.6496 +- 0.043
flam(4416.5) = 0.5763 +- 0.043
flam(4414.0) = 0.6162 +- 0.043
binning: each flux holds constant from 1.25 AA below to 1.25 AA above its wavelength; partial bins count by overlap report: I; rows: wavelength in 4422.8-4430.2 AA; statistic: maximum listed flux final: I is 0.5883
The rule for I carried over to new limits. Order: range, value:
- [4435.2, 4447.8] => 0.6568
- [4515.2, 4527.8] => 0.655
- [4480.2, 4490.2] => 0.6433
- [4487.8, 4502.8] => 0.6518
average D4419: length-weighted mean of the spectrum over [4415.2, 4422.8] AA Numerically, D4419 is 0.634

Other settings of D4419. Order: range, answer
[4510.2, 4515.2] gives 0.609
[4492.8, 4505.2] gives 0.615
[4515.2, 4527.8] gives 0.595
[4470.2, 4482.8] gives 0.619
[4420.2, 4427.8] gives 0.608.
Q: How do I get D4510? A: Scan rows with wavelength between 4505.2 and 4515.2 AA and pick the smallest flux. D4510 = 0.5534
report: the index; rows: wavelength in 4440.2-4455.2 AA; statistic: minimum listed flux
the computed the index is 0.5496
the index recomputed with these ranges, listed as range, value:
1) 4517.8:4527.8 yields 0.5423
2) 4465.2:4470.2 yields 0.5728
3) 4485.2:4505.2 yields 0.5547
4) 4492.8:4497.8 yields 0.6204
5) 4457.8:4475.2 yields 0.4966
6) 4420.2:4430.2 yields 0.5555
